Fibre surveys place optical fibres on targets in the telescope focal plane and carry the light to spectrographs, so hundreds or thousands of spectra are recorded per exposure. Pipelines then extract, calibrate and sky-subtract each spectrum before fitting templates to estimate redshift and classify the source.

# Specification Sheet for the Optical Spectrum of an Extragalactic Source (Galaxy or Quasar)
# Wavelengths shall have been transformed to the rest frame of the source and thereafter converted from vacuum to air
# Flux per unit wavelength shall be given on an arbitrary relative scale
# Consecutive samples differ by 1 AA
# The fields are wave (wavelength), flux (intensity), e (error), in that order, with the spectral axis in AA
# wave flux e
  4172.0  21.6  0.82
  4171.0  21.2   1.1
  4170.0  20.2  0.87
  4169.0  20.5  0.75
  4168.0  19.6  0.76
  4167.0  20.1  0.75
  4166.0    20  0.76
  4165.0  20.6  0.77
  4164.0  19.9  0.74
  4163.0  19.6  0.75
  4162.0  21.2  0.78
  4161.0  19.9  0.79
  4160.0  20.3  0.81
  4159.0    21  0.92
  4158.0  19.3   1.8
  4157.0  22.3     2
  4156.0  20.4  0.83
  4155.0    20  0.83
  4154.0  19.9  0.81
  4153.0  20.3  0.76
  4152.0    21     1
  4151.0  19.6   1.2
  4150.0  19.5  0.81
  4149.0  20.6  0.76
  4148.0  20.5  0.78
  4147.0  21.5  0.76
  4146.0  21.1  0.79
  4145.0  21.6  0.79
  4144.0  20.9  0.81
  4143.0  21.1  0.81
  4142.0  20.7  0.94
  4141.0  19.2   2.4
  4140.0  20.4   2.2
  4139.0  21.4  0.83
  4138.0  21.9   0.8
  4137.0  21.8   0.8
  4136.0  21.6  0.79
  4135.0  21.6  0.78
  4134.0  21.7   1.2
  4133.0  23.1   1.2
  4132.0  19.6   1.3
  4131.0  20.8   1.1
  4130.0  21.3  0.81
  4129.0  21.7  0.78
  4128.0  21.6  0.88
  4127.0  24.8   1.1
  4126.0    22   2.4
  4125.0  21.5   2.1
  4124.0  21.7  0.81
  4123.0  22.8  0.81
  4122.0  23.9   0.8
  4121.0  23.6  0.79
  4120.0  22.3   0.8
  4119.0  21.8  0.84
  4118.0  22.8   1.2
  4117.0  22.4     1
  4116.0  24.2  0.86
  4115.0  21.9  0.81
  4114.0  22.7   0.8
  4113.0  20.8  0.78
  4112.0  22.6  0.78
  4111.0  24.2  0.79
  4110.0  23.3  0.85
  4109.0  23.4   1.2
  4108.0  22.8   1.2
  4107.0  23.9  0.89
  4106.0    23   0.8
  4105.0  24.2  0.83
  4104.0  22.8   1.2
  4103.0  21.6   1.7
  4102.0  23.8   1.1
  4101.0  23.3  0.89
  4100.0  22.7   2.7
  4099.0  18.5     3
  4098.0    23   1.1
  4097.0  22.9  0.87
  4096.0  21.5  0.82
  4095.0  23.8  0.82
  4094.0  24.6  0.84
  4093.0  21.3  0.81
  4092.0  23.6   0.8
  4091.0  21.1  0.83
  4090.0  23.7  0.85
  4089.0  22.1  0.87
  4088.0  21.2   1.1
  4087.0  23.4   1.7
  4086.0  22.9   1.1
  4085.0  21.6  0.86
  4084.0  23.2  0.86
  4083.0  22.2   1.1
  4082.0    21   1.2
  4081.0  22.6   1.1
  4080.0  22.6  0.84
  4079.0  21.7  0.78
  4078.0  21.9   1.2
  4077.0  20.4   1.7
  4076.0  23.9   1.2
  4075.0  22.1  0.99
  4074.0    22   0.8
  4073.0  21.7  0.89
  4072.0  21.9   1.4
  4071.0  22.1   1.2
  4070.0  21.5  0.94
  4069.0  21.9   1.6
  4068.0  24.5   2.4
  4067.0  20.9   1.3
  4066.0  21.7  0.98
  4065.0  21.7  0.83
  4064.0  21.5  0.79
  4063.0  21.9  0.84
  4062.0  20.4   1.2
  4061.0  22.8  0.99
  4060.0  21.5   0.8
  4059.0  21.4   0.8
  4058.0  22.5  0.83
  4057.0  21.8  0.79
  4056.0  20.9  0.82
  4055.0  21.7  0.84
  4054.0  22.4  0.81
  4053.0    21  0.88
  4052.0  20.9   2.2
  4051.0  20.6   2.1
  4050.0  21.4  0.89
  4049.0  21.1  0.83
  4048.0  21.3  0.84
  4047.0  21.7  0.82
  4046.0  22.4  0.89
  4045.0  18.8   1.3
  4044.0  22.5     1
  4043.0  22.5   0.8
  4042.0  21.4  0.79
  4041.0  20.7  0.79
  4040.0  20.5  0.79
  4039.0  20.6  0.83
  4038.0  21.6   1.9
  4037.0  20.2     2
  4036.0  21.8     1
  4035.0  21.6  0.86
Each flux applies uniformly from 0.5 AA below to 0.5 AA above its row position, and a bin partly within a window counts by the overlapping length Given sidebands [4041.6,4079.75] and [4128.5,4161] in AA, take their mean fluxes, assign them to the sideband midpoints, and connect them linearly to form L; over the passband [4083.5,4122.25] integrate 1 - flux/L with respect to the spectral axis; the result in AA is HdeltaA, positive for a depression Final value -2.6 AA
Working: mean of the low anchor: 21.7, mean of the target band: 22.7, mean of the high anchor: 20.9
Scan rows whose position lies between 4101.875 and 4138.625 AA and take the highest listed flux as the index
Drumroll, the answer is 24.8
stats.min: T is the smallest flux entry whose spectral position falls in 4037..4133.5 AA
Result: 18.5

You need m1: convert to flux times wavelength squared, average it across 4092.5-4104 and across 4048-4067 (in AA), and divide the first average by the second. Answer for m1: 1.1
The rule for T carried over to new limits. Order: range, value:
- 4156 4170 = 19.3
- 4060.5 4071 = 20.4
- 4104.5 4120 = 20.8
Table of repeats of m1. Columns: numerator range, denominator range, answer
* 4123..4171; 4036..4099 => 0.99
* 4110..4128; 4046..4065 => 1.09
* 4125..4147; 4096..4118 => 0.96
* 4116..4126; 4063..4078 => 1.05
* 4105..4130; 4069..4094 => 1.04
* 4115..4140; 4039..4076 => 1.06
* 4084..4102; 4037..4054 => 1.09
